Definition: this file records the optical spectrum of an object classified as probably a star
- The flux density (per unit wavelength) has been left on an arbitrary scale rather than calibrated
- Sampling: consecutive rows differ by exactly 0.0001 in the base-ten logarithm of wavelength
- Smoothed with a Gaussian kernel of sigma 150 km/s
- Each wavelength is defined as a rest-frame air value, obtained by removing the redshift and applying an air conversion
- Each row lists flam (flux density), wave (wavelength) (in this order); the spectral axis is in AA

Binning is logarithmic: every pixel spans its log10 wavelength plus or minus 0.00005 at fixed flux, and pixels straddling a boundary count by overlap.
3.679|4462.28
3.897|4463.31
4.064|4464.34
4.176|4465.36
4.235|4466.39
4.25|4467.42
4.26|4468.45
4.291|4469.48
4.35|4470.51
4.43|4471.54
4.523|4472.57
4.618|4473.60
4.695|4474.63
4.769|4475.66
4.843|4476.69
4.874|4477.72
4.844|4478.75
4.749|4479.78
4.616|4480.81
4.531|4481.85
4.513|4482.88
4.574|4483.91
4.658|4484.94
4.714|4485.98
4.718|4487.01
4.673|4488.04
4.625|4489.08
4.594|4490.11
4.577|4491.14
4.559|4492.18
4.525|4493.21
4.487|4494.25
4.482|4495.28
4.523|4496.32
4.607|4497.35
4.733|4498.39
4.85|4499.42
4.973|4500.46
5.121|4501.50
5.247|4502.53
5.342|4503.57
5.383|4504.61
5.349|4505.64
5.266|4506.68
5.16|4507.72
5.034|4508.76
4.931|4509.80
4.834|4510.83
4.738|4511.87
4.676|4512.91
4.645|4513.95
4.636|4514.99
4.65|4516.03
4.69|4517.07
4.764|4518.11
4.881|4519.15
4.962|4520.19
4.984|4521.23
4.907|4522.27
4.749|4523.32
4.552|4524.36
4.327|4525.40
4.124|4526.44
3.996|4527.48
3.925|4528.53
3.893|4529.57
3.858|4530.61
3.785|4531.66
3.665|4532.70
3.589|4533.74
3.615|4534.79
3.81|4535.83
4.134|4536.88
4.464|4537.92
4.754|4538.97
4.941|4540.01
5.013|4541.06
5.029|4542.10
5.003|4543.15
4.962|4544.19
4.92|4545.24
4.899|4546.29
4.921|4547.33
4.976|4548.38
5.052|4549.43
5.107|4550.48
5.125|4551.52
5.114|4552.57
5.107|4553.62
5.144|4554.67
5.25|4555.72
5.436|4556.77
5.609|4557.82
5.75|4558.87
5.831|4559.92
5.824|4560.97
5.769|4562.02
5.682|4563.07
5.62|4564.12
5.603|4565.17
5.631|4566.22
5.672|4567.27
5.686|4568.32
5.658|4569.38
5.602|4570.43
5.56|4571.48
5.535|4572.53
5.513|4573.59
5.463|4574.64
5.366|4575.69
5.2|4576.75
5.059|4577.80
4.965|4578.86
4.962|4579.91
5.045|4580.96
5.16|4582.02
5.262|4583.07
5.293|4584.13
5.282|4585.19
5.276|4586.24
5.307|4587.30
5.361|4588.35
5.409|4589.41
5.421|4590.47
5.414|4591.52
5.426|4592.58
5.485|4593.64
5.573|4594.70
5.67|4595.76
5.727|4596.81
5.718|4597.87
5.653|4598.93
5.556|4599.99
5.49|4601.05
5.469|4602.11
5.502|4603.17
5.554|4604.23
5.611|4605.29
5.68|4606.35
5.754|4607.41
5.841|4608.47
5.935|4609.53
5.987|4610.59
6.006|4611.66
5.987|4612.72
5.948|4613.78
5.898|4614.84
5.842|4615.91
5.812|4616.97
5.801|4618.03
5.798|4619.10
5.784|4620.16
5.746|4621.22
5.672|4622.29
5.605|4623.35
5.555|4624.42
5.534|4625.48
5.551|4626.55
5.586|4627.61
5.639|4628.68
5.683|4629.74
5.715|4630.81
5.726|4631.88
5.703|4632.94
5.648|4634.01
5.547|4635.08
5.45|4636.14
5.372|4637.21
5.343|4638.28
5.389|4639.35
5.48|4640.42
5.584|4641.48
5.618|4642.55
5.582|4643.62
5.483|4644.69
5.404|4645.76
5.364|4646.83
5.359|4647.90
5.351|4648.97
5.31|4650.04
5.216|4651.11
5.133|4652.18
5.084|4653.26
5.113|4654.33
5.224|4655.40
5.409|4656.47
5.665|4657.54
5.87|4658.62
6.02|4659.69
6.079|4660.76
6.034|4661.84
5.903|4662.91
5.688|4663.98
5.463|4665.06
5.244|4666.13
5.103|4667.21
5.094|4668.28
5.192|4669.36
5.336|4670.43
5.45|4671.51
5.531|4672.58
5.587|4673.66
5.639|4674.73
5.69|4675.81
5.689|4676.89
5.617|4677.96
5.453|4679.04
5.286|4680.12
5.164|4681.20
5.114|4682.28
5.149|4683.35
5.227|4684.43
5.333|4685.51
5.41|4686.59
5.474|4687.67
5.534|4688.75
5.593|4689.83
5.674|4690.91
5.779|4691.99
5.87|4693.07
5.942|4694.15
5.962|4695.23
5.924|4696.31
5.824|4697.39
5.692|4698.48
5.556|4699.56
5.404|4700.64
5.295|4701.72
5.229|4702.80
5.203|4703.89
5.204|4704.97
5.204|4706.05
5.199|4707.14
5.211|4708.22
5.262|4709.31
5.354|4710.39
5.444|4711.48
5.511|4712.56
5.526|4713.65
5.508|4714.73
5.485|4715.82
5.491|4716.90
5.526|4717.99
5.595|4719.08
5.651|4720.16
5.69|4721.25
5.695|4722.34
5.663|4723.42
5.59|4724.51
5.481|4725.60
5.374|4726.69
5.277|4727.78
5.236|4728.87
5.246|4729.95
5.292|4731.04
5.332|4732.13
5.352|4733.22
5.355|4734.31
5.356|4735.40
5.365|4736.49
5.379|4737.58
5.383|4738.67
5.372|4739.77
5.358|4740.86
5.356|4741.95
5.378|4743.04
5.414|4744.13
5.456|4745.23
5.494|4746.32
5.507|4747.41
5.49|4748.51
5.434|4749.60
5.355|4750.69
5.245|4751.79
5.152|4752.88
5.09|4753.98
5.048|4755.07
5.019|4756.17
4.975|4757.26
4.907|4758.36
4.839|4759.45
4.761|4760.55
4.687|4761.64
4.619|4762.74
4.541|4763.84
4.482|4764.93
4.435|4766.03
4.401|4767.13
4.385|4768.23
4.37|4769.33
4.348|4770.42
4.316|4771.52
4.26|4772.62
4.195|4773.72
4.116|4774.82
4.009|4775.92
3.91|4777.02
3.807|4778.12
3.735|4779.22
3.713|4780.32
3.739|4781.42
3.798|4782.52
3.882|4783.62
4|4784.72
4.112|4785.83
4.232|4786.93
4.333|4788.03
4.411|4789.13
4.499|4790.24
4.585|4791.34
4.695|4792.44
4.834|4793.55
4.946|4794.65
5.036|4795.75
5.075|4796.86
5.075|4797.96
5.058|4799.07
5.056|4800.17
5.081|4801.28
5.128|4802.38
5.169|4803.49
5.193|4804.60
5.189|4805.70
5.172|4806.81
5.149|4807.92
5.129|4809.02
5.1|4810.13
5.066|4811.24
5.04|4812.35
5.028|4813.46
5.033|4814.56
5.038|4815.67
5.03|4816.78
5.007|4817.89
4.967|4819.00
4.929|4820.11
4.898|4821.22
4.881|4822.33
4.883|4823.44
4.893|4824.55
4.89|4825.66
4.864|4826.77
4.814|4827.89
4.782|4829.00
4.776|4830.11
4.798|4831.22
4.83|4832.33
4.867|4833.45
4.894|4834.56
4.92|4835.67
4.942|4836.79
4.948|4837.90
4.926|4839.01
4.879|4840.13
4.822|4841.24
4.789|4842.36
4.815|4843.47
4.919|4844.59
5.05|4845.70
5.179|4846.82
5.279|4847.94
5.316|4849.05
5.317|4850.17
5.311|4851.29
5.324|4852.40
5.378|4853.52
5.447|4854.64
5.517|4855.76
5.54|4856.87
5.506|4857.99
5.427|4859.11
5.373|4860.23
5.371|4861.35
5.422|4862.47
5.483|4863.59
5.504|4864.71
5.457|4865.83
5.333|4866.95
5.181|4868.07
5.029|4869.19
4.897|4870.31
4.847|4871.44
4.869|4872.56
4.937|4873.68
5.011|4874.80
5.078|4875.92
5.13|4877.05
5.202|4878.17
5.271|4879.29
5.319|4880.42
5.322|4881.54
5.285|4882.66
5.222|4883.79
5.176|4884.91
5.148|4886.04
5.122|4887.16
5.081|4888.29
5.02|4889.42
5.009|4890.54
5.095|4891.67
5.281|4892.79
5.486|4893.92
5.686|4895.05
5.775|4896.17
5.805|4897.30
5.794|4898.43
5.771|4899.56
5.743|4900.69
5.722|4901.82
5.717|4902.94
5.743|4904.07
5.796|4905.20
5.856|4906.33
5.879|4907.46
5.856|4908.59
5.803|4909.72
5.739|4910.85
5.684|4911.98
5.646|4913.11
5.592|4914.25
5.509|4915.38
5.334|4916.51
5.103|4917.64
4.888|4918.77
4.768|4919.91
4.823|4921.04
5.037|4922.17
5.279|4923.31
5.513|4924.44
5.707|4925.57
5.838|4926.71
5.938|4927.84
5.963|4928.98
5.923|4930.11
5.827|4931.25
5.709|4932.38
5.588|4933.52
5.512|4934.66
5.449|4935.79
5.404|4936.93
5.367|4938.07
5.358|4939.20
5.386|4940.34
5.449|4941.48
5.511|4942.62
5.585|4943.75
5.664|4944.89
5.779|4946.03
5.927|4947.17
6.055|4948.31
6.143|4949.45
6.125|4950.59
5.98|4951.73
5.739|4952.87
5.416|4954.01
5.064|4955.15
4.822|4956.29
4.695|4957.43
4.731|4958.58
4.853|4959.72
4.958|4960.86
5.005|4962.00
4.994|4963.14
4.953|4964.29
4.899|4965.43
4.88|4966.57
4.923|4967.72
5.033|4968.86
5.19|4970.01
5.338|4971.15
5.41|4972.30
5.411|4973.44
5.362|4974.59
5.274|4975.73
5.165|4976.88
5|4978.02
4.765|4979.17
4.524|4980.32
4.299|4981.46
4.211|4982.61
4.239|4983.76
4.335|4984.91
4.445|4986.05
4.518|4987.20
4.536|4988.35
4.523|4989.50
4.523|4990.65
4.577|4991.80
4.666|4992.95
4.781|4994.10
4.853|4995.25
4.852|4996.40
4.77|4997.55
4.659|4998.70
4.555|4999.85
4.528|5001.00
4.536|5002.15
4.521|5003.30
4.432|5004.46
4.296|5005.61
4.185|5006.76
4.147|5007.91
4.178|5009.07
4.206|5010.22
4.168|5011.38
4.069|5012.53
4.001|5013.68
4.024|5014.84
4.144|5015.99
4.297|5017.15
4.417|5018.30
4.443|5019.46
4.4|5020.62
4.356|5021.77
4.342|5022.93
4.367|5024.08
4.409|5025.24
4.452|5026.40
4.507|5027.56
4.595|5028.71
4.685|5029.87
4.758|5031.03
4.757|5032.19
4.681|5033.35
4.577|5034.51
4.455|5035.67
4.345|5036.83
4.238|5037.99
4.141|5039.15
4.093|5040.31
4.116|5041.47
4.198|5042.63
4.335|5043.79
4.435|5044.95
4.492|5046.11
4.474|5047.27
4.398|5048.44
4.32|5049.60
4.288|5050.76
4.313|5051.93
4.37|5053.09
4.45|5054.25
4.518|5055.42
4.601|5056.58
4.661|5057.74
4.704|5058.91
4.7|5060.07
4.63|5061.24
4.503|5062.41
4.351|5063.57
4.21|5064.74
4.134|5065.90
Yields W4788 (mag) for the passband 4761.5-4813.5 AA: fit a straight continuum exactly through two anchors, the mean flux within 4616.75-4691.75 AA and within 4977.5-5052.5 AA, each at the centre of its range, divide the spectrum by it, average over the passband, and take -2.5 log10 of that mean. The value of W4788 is 0.12 mag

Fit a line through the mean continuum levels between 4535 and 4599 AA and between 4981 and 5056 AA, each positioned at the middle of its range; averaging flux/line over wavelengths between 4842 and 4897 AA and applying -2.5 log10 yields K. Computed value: -0.12 mag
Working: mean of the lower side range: 5.27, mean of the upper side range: 4.41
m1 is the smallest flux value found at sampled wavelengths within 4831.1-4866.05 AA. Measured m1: 4.789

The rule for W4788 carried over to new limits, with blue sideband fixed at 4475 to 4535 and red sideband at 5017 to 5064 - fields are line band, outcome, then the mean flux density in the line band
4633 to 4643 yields -0.20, 5.5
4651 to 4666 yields -0.21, 5.56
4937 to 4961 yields -0.22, 5.47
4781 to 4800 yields 0.01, 4.51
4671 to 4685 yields -0.19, 5.43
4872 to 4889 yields -0.14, 5.14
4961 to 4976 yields -0.15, 5.12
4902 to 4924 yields -0.22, 5.48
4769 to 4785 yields 0.13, 4.01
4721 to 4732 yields -0.19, 5.45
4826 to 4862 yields -0.13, 5.09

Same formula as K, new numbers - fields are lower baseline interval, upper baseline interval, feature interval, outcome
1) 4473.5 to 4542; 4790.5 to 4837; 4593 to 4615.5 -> -0.20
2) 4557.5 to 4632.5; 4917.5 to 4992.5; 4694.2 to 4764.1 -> 0.02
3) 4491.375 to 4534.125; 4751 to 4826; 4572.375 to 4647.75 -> -0.19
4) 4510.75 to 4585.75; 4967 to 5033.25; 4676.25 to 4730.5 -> -0.14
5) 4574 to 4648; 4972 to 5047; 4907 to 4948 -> -0.18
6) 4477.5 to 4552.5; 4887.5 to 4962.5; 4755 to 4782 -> 0.19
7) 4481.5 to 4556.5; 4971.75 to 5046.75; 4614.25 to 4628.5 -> -0.22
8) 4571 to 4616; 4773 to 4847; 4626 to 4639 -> -0.04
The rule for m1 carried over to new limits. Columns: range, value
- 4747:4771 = 4.348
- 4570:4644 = 4.962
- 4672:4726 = 5.114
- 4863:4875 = 4.847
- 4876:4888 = 5.122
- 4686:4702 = 5.295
